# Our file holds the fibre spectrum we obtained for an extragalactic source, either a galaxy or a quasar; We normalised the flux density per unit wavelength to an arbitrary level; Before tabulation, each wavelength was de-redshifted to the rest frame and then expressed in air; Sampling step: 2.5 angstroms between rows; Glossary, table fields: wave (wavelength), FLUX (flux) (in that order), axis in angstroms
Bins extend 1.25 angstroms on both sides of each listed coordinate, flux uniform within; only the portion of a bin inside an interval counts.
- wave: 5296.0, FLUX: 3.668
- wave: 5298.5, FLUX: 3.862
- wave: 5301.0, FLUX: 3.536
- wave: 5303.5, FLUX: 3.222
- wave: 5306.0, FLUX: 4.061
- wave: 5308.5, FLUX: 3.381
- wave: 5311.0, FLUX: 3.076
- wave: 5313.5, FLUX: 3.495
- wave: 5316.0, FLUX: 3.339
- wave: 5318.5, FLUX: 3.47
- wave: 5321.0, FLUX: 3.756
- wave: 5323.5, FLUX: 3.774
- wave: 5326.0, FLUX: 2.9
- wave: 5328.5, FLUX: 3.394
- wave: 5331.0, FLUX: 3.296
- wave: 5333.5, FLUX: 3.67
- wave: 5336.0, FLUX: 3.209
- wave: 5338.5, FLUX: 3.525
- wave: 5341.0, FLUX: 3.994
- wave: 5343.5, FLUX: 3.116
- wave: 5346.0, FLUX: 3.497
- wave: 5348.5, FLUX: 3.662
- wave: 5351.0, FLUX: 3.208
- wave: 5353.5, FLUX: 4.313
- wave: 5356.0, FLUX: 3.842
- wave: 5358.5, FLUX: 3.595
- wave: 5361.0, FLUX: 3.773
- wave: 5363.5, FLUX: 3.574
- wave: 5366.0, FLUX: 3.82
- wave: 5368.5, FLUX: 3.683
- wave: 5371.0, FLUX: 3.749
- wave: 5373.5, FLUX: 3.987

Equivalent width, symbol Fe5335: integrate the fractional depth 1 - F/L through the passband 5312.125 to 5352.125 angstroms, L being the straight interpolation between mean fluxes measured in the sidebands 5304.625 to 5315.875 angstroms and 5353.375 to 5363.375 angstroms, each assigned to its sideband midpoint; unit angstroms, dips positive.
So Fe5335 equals 1.9 angstroms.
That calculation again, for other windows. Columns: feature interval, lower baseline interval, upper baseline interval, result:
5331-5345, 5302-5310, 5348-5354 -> 0.6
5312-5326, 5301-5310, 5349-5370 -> 0.3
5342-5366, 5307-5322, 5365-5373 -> 0.3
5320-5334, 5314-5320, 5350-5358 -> 0.3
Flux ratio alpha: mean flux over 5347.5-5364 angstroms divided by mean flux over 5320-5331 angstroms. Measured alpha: 1.1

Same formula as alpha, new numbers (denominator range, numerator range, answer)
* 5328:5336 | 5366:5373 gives 1.10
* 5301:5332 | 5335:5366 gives 1.05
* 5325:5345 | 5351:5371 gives 1.11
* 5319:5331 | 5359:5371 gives 1.08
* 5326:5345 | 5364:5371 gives 1.09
